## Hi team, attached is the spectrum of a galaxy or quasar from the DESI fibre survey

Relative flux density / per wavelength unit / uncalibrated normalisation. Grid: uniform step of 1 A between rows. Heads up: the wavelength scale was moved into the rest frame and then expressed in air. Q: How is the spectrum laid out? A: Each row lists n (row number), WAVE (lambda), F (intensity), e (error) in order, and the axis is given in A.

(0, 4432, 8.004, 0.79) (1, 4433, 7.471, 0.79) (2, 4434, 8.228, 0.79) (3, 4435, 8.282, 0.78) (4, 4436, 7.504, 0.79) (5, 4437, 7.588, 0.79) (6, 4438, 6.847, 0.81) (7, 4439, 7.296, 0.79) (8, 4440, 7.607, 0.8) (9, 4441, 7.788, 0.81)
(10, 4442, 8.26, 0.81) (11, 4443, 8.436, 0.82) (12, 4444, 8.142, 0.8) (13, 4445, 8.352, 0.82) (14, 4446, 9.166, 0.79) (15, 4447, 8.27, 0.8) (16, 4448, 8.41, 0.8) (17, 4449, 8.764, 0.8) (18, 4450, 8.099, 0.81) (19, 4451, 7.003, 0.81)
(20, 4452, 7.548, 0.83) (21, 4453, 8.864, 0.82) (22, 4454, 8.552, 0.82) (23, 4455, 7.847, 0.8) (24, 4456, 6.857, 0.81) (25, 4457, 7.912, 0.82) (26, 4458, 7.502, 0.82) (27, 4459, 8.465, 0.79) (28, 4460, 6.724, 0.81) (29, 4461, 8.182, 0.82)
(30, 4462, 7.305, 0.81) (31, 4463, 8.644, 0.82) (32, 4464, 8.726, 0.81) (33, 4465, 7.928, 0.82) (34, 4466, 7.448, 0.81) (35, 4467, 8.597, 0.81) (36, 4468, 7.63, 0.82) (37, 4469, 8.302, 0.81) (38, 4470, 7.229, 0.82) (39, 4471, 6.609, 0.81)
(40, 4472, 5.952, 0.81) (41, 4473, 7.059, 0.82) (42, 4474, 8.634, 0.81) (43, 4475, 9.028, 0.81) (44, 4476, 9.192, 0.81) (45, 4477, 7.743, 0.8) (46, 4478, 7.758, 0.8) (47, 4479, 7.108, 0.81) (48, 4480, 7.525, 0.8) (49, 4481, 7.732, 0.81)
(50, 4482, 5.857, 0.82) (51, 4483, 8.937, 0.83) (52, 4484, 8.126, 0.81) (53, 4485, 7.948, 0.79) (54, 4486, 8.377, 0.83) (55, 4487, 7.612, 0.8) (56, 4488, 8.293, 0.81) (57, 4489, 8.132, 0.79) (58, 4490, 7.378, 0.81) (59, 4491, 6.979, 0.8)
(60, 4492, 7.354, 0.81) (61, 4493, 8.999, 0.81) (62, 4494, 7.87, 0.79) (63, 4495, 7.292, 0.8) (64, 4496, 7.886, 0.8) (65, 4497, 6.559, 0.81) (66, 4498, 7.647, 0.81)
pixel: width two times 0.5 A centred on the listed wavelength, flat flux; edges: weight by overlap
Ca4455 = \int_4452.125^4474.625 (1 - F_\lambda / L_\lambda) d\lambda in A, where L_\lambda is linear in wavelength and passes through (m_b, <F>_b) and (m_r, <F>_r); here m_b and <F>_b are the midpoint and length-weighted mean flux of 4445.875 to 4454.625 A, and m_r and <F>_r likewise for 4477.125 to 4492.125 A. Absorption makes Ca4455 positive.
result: 0.74 A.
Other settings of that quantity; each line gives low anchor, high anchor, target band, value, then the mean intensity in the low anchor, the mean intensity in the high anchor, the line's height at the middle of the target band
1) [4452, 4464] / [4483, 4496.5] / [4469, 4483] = 0.59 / 7.92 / 7.9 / 7.91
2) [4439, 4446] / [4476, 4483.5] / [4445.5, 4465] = -0.22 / 8.12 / 7.63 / 7.95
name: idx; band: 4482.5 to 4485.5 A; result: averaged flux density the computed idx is 8.34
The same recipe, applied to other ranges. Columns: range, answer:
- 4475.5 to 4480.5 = 7.87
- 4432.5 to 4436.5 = 7.87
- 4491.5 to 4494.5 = 8.07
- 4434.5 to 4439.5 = 7.5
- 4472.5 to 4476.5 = 8.48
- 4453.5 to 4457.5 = 7.79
